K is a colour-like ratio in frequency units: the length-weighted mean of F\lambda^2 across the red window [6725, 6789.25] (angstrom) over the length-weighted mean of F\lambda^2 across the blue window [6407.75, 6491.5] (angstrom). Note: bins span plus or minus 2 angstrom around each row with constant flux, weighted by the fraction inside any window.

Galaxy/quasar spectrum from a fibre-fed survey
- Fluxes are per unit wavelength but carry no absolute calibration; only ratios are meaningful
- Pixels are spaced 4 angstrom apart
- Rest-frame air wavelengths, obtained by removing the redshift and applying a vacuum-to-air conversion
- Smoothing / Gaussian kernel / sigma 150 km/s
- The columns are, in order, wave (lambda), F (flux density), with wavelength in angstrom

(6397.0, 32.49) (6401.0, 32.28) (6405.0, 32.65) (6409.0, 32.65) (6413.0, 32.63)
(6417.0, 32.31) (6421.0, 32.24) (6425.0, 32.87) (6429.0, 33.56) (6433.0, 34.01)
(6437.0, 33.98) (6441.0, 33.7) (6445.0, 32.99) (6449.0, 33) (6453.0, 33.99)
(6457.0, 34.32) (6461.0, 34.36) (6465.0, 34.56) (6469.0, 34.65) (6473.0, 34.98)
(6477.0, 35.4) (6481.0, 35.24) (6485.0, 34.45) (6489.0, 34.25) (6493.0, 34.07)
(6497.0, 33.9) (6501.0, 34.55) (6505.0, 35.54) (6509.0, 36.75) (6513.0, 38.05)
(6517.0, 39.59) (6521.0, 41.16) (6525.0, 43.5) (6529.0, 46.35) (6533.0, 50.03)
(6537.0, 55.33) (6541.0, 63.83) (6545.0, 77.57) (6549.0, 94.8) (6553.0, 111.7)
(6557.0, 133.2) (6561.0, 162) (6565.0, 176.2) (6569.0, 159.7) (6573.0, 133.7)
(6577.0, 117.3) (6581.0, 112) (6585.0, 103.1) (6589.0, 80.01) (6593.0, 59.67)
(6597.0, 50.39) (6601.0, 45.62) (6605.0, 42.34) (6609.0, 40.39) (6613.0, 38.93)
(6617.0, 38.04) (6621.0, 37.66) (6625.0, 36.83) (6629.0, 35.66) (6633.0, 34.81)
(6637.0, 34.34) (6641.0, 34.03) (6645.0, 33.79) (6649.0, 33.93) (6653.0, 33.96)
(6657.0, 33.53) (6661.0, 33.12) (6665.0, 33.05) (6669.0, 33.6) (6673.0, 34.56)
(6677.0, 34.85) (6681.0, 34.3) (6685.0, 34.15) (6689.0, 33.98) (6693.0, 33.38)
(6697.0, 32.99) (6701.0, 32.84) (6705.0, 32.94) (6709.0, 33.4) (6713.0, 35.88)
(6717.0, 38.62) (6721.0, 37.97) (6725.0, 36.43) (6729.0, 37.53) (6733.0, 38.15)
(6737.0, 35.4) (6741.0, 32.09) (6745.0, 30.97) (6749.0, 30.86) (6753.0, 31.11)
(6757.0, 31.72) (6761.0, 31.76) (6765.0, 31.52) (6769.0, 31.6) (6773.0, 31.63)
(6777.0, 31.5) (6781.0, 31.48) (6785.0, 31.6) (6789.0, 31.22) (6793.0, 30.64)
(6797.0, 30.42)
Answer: 1.1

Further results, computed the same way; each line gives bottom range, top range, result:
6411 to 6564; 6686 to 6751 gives 0.76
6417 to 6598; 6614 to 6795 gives 0.59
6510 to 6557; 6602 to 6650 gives 0.60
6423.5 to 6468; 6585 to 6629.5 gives 1.52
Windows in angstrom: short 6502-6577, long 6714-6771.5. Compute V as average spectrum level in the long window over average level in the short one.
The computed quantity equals 0.4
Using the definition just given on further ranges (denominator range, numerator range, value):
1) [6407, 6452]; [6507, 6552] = 1.65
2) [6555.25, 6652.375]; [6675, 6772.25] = 0.46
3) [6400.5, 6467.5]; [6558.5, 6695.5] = 1.78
